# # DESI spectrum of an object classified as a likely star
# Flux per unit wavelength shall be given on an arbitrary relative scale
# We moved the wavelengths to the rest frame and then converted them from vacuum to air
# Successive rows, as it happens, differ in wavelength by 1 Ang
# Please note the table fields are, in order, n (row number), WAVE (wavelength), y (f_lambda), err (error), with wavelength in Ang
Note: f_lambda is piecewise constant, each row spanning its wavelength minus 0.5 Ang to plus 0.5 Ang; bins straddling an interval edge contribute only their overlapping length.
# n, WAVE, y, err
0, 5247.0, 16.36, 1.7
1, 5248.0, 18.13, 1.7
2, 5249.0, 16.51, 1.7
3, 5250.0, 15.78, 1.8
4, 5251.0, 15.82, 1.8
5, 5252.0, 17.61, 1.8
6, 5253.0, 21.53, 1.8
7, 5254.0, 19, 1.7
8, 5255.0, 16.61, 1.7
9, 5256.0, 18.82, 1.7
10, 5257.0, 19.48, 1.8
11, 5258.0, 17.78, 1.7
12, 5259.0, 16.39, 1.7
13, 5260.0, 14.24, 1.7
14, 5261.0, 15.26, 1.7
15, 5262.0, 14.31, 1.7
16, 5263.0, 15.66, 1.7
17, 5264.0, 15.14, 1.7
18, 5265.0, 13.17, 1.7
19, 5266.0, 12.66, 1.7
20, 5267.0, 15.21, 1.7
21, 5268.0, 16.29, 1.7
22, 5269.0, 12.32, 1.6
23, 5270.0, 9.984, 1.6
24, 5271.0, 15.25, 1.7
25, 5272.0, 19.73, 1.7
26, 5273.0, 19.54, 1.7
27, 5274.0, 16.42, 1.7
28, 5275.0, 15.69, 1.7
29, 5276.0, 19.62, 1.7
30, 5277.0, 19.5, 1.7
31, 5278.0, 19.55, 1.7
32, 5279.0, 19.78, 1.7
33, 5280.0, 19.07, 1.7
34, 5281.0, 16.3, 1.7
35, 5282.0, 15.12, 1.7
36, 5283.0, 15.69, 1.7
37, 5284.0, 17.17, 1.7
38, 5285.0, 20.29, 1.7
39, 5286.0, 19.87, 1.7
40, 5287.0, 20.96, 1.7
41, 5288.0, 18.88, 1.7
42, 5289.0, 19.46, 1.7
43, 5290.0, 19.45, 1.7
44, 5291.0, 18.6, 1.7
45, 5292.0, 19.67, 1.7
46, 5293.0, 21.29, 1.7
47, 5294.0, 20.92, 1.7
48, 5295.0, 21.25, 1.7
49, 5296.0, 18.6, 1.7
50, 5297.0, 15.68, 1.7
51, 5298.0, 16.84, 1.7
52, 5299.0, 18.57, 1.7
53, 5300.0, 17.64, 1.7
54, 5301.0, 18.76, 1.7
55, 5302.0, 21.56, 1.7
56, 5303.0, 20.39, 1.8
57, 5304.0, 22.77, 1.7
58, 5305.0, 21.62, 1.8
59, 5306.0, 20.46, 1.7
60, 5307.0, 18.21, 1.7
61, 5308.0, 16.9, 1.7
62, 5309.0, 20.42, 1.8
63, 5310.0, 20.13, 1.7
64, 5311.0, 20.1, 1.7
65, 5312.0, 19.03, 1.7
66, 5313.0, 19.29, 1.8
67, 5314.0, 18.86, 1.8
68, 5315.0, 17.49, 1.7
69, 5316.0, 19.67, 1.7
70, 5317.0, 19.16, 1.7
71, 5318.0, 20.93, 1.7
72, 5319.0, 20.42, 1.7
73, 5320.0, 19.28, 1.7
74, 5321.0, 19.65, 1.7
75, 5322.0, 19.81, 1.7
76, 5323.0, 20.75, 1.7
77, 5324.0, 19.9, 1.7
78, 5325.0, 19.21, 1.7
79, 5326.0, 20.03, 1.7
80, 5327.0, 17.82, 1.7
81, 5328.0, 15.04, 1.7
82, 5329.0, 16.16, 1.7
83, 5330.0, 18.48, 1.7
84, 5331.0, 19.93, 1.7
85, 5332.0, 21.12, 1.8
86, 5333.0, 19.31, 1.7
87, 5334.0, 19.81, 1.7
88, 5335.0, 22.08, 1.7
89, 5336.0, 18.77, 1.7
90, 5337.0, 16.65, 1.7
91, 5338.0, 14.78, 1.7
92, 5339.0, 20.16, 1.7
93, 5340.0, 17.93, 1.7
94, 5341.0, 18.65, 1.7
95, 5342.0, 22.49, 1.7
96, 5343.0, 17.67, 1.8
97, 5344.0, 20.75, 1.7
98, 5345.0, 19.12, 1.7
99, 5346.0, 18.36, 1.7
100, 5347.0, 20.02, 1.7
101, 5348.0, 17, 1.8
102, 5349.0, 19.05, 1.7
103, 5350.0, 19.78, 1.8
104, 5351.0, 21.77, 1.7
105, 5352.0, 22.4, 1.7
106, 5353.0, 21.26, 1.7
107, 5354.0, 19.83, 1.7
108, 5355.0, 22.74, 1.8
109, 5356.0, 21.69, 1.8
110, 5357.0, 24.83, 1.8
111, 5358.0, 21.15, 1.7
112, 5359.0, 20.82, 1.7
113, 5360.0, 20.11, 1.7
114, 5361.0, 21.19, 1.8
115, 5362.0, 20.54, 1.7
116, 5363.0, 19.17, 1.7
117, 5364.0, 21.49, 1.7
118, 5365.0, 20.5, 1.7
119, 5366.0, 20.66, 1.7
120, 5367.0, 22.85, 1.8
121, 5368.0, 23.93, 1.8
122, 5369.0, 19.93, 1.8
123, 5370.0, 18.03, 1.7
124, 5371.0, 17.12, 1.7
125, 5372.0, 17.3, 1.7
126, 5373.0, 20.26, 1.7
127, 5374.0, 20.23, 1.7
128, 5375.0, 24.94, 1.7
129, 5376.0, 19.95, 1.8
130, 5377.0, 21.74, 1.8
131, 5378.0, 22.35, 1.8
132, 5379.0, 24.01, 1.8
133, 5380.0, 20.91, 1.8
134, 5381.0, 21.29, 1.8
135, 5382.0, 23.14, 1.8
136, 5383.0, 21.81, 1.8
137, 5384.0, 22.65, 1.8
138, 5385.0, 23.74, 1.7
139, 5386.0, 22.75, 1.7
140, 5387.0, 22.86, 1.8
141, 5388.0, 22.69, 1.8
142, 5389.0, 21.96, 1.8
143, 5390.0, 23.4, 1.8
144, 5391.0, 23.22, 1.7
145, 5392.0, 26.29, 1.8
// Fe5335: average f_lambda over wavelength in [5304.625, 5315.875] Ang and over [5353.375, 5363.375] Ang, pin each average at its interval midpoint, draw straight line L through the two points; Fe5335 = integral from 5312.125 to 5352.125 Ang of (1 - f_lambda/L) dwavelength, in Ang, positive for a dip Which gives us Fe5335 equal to 1.91 Ang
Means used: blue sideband 19.3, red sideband 21.2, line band 19.2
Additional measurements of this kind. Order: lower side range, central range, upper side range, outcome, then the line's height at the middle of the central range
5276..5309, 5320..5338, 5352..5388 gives 1.1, 20.2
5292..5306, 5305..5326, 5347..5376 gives 0.4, 20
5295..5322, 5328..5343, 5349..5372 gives 1.0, 20.1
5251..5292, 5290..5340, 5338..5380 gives -1.1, 18.8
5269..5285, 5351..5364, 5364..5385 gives -0.5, 20.5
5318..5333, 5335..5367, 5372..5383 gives 0.5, 20.4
